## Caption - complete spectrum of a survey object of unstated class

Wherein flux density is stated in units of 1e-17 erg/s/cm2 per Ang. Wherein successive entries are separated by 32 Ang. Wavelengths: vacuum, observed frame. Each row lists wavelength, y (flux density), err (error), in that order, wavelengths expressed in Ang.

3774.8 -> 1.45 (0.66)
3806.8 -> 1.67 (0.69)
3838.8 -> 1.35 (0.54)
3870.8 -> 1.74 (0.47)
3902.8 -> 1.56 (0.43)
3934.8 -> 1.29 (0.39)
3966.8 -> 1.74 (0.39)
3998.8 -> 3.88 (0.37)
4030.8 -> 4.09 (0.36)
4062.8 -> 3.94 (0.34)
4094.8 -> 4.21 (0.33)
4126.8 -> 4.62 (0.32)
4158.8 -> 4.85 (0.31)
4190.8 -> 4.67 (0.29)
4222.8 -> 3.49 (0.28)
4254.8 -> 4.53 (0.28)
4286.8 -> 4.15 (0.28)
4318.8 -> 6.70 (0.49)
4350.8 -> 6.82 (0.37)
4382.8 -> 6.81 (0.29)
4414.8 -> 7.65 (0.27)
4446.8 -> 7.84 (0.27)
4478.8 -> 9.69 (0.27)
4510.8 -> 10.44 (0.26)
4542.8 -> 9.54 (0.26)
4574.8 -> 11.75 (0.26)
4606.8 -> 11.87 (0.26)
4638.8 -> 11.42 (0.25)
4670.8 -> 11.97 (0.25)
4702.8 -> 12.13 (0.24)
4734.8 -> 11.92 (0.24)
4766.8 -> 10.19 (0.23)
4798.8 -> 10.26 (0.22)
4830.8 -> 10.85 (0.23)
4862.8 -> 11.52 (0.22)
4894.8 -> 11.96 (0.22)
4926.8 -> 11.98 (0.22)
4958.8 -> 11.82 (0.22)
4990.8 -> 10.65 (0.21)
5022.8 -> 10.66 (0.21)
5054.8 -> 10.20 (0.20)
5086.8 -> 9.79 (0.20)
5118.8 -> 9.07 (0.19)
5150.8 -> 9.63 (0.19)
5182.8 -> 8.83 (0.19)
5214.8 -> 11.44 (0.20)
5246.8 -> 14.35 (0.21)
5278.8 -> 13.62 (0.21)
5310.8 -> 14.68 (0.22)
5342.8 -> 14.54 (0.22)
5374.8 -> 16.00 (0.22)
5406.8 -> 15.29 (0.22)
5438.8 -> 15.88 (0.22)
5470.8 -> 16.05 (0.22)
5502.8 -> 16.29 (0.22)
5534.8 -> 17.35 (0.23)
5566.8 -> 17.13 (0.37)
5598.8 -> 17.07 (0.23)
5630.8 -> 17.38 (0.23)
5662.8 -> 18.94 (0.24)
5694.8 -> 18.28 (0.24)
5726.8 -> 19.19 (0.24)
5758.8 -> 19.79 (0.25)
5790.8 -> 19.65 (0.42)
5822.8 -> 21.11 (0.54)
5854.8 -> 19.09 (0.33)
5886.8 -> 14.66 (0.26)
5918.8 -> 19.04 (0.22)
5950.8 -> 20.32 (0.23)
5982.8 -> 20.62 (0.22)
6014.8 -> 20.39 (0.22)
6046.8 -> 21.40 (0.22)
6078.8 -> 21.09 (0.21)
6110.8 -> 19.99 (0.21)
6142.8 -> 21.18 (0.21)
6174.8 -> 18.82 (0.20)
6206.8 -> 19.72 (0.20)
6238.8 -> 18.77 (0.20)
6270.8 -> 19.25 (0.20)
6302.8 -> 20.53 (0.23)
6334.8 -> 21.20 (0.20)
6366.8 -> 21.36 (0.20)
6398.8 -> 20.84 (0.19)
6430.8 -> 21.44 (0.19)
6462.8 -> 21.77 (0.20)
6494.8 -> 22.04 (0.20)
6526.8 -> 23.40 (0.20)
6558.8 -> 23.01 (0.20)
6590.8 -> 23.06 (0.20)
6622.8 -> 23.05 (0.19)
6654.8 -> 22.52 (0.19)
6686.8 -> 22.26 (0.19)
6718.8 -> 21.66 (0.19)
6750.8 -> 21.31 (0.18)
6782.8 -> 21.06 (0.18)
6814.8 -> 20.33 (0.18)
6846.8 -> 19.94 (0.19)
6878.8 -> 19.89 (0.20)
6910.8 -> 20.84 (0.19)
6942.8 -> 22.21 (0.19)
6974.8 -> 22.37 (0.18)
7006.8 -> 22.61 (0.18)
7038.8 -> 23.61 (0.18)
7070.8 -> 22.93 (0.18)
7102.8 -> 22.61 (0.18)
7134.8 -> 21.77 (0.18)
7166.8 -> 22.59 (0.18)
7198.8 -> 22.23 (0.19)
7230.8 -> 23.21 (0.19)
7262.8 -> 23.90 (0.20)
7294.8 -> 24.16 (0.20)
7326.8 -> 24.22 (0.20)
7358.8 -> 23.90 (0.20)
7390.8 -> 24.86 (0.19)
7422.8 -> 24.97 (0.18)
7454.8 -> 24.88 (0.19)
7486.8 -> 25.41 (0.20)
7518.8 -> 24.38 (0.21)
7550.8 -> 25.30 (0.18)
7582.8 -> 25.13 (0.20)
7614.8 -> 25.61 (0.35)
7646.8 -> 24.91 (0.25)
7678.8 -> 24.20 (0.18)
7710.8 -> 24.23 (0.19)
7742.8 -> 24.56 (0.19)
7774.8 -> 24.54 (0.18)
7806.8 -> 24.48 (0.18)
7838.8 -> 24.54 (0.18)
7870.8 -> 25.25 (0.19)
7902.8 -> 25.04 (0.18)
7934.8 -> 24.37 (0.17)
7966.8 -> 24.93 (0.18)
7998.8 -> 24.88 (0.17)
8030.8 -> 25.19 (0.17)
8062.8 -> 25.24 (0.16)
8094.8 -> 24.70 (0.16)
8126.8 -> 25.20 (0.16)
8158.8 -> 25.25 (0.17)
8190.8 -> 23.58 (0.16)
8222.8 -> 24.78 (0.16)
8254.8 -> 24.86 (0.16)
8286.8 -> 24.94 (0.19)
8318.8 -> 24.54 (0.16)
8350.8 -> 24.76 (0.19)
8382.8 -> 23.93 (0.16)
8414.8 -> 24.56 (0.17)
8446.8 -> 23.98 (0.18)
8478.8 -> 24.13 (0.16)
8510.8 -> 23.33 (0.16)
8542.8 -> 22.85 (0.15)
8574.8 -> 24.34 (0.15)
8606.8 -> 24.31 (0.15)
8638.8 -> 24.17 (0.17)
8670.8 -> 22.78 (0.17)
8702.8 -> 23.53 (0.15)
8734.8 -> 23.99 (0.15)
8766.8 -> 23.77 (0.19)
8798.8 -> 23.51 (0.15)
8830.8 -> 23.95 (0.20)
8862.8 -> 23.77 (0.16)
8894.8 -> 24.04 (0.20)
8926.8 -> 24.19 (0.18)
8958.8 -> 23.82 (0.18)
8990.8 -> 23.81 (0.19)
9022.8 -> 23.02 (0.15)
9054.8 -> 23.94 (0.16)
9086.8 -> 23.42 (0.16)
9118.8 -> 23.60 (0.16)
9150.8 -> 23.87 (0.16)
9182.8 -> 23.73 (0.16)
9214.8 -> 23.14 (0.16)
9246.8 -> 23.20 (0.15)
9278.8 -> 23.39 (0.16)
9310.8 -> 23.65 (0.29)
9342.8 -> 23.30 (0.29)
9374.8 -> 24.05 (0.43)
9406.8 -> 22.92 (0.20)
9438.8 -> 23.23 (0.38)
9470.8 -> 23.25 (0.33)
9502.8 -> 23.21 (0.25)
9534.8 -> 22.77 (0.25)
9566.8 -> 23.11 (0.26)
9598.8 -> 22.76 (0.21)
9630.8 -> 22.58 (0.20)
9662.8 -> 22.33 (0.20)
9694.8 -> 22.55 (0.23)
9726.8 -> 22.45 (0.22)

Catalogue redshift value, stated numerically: 0.000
